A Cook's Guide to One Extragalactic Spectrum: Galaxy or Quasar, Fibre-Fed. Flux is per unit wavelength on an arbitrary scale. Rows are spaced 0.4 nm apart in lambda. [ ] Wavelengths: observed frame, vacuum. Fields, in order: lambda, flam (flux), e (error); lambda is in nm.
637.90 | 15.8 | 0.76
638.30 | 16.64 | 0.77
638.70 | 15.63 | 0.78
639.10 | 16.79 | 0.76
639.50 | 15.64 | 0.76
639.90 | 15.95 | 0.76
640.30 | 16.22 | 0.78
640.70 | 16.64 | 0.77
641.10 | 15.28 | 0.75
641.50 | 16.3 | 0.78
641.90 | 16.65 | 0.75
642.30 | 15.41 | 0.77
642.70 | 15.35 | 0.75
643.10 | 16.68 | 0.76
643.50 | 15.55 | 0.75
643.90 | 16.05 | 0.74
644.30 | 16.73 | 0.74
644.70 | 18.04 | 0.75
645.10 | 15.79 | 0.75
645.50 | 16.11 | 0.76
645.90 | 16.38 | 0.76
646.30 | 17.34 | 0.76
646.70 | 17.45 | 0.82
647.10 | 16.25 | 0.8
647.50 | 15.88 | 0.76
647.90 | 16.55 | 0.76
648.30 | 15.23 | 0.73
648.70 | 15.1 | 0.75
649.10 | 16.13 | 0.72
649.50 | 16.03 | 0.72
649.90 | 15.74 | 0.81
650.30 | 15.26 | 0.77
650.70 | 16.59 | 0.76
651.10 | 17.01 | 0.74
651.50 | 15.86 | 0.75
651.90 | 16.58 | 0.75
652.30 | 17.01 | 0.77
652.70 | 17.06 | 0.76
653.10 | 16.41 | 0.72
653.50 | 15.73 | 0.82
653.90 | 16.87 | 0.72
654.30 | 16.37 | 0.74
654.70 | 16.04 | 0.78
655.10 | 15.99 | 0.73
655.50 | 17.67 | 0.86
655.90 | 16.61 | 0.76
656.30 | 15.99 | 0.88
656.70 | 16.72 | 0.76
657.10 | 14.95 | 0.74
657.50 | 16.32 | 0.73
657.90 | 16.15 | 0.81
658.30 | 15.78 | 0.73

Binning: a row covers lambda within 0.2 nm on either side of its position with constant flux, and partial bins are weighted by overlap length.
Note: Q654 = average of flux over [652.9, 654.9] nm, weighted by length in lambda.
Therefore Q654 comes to 16.3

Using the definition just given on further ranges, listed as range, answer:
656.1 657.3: 15.9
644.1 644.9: 17.4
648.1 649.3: 15.5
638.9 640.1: 16.1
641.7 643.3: 16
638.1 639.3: 16.4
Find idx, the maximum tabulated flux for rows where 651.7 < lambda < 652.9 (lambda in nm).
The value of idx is 17.06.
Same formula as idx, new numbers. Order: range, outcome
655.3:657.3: 17.67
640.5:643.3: 16.68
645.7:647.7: 17.45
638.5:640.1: 16.79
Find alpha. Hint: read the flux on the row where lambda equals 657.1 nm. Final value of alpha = 14.95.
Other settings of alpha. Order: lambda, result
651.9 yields 16.58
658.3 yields 15.78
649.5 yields 16.03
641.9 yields 16.65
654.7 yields 16.04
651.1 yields 17.01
